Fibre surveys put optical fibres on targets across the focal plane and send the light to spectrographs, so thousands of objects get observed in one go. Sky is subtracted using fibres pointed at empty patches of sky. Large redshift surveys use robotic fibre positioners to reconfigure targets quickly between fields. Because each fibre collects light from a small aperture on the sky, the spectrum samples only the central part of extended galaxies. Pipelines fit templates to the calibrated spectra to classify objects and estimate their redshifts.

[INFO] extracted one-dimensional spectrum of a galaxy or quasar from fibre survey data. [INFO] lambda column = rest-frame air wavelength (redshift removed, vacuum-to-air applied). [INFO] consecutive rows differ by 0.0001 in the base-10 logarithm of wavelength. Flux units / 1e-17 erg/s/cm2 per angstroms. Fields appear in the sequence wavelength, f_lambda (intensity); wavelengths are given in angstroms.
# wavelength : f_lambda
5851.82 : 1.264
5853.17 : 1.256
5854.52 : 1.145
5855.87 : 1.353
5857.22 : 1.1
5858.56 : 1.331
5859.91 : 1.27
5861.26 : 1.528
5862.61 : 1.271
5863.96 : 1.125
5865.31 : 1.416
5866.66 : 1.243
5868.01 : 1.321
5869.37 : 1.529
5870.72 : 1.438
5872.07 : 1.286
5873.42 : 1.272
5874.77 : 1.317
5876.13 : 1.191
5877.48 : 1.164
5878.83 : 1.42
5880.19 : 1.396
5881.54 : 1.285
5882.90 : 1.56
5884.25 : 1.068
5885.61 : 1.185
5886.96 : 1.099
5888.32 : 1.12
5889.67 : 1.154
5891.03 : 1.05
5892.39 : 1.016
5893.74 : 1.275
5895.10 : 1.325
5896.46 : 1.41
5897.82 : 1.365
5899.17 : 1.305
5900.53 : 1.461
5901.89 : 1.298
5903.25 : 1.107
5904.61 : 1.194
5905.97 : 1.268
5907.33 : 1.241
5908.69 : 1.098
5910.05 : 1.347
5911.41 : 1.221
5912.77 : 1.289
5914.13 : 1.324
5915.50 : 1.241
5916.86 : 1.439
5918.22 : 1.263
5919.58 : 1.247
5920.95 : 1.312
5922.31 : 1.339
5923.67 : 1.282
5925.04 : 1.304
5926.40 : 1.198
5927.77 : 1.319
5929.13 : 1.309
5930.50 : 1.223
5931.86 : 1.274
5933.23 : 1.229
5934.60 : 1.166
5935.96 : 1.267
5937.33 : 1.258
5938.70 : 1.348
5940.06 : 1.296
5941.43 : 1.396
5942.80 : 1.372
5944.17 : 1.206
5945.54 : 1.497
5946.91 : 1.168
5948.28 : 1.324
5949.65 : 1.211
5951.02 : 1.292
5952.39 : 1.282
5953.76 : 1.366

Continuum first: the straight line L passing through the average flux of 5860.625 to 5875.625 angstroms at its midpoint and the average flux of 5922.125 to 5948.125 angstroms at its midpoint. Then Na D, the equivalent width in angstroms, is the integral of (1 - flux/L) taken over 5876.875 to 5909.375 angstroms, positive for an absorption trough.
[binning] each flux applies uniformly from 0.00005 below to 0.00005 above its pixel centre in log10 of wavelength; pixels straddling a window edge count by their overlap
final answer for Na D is 1.8 angstroms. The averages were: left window 1.34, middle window 1.24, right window 1.29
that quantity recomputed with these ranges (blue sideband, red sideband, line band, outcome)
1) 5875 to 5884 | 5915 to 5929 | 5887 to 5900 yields 0.9 angstroms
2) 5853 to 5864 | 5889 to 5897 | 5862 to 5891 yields -0.9 angstroms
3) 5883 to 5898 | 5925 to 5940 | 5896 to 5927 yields -1.4 angstroms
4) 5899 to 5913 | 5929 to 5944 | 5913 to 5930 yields -0.4 angstroms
